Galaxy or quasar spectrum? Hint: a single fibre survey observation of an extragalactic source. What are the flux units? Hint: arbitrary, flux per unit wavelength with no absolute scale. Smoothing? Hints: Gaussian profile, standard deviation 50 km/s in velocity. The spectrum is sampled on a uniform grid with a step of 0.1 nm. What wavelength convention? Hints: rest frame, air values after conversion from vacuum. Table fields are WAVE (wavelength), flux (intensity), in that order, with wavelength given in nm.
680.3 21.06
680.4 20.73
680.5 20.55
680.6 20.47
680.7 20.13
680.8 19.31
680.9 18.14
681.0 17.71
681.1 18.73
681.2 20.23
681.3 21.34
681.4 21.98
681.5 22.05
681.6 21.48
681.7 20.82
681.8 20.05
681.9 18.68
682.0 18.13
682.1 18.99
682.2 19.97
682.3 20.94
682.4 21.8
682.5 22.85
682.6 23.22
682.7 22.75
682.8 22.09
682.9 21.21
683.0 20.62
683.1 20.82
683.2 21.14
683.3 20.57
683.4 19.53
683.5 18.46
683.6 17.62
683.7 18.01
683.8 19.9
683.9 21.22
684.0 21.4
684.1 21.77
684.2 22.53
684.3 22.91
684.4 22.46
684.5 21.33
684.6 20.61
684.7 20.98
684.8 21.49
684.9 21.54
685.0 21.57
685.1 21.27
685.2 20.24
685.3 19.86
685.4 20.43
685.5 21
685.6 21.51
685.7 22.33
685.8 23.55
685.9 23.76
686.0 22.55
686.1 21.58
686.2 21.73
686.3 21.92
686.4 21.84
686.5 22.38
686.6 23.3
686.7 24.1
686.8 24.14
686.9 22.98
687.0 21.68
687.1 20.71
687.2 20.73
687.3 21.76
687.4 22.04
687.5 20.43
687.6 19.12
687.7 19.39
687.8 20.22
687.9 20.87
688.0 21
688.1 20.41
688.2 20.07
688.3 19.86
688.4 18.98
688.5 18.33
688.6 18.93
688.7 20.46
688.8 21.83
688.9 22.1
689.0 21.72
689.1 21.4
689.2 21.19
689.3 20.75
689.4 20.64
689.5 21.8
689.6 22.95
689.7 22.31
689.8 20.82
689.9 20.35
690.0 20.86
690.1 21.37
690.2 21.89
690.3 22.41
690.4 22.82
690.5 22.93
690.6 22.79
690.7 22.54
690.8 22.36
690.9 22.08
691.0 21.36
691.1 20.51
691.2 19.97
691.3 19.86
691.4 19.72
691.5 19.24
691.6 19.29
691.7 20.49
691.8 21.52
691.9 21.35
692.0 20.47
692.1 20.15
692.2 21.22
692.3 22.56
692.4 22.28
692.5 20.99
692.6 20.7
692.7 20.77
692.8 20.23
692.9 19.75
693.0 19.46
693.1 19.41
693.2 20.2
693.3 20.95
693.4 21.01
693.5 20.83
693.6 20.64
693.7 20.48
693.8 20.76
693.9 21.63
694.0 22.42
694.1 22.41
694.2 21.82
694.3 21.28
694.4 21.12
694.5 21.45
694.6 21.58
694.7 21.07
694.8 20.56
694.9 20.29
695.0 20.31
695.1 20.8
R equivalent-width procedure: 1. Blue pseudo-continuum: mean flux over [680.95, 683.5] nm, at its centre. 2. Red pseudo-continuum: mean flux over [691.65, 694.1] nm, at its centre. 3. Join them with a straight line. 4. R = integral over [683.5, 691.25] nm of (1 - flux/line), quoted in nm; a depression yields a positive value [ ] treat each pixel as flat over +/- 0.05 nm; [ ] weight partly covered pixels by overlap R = -0.20 nm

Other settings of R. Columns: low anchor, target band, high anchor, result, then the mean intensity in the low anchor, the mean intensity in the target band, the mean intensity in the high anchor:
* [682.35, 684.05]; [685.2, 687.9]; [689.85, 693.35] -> -0.11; 20.8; 21.7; 21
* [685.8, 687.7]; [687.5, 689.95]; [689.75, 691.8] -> 0.11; 22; 20.6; 21.2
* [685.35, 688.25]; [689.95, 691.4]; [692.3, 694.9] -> -0.03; 21.6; 21.6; 21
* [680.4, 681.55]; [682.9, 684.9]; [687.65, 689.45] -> -0.05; 20.1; 20.7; 20.5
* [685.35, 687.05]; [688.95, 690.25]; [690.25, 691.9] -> 0.01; 22.4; 21.4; 21.2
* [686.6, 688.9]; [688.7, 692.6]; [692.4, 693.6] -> -0.12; 20.9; 21.3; 20.5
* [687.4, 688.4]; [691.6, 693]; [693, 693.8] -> -0.03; 20.2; 20.8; 20.5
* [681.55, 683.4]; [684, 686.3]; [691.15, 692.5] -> -0.10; 20.9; 21.7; 20.6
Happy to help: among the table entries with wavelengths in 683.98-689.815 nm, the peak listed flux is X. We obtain 24.14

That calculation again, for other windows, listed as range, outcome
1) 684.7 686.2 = 23.76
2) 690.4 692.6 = 22.93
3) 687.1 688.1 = 22.04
